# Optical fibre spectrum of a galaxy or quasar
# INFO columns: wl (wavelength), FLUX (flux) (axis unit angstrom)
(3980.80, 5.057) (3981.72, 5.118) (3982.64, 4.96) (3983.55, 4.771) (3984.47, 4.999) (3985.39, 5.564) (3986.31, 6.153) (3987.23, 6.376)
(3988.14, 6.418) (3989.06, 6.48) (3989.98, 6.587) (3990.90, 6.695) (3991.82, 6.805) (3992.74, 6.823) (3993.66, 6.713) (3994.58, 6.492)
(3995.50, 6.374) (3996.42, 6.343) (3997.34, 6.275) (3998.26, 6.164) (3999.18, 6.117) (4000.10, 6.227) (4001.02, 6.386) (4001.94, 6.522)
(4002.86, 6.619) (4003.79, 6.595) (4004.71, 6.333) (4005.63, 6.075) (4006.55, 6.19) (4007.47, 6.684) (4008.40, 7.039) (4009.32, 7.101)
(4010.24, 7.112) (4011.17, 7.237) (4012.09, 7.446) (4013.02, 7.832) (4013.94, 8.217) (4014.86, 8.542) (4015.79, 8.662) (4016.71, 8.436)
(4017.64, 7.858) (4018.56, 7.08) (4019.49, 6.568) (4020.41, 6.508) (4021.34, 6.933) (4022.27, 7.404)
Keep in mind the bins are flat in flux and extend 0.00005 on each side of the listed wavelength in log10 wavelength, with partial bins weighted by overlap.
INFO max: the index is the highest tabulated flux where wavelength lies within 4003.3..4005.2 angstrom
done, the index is 6.595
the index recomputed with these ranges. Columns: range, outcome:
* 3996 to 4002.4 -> 6.522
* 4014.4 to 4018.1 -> 8.662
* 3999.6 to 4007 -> 6.619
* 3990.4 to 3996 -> 6.823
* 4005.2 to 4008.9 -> 7.039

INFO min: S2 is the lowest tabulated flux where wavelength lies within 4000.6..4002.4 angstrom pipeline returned 6.386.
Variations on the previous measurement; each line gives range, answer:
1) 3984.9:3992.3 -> 5.564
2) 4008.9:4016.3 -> 7.101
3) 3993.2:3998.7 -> 6.164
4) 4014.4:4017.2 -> 8.436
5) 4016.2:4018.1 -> 7.858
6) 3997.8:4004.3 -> 6.117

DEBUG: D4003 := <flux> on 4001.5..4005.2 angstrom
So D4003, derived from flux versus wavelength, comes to 6.51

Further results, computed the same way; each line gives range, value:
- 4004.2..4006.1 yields 6.24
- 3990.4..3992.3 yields 6.74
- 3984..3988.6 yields 5.9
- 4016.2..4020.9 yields 7.31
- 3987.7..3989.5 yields 6.44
